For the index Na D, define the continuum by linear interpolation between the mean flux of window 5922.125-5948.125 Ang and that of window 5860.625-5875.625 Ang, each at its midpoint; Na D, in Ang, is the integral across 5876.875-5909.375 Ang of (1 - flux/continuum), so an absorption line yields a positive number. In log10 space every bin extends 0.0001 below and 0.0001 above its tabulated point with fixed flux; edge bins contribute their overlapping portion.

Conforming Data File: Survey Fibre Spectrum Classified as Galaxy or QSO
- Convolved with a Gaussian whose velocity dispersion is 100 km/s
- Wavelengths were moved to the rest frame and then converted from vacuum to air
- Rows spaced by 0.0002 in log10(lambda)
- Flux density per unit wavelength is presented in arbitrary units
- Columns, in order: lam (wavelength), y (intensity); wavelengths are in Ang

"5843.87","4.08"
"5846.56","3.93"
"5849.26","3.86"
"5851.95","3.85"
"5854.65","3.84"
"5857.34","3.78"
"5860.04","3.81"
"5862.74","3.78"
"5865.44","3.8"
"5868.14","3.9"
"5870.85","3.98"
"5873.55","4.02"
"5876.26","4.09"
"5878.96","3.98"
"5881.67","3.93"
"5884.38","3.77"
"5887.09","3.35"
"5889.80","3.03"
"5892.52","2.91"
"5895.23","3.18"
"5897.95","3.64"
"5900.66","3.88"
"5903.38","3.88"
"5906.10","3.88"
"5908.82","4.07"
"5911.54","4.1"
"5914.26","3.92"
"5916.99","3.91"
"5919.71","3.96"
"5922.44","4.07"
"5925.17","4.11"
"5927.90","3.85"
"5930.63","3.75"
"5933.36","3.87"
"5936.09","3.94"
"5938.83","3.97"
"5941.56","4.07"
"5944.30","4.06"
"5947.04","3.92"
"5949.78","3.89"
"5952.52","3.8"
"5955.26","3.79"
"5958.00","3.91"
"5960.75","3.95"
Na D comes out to 2.46 Ang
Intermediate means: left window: 3.9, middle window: 3.63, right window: 3.96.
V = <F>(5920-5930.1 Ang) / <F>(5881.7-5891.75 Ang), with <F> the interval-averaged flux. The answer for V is 1.16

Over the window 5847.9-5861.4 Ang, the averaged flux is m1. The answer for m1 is 3.83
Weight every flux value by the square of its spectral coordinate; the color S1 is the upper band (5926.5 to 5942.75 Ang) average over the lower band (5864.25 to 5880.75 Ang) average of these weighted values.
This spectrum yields 1.0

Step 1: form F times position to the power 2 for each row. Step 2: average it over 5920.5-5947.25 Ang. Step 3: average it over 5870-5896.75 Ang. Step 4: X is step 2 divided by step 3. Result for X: 1.11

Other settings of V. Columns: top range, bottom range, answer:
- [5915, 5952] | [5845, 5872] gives 1.02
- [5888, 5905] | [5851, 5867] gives 0.90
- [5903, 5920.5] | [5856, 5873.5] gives 1.03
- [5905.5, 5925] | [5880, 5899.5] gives 1.17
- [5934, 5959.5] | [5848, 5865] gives 1.03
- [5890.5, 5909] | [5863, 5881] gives 0.91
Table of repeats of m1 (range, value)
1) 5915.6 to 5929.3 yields 3.98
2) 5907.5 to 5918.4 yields 4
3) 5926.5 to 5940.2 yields 3.88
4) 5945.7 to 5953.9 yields 3.87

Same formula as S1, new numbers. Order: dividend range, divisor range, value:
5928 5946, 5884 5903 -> 1.17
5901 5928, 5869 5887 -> 1.03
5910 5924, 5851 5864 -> 1.07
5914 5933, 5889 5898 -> 1.27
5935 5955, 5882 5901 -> 1.18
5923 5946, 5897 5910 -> 1.03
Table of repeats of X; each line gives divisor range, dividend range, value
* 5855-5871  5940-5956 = 1.06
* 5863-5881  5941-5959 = 1.02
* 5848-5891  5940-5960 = 1.06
